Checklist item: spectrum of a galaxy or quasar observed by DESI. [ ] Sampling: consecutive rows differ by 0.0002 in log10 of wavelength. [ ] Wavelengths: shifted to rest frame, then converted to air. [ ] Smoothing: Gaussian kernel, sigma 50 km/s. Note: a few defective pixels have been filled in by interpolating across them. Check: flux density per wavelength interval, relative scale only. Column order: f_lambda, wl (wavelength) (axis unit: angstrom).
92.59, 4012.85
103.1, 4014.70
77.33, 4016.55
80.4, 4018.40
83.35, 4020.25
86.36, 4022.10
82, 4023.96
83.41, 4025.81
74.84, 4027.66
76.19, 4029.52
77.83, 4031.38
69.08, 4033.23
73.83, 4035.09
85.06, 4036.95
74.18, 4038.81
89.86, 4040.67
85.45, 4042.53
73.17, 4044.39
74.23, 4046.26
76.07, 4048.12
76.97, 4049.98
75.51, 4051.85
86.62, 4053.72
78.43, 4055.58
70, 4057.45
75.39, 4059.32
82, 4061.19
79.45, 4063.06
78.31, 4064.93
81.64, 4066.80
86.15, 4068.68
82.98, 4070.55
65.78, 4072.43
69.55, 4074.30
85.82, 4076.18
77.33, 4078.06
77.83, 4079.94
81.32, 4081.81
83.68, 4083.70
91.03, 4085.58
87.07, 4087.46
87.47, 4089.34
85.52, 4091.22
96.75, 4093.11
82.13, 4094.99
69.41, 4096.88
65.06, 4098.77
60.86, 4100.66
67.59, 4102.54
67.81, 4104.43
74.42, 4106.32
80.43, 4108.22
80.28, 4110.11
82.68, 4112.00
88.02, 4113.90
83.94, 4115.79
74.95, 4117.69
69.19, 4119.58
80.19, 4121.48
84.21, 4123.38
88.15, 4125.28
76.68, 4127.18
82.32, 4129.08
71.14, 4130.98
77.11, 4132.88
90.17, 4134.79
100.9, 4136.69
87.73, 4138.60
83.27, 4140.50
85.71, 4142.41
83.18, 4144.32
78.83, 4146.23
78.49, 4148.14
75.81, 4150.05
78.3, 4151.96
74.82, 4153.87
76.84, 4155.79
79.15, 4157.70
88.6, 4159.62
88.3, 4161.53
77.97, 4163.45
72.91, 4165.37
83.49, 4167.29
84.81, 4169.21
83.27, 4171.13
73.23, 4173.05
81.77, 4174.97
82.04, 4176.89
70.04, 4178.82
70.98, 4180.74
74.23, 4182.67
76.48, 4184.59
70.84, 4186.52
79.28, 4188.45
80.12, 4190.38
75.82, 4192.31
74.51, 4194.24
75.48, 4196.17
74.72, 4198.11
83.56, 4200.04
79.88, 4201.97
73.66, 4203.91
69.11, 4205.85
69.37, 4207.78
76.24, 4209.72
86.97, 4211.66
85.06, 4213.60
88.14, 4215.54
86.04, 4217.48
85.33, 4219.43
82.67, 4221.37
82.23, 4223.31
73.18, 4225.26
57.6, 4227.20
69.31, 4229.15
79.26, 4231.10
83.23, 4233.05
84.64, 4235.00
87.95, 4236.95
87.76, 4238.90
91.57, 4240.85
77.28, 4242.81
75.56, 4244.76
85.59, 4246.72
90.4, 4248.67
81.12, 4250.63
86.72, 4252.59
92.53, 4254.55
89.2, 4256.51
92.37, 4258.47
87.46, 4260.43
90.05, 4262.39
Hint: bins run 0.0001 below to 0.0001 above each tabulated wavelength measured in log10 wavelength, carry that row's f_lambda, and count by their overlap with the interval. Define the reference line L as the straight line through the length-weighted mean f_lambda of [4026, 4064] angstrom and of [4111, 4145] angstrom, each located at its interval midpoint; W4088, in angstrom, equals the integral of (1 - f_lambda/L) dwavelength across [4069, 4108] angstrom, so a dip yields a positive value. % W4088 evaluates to 1.1 angstrom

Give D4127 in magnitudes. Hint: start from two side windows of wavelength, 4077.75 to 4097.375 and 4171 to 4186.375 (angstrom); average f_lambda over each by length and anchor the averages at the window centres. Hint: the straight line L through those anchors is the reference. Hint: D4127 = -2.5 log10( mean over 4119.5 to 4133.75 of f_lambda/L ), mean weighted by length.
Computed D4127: 0.019 mag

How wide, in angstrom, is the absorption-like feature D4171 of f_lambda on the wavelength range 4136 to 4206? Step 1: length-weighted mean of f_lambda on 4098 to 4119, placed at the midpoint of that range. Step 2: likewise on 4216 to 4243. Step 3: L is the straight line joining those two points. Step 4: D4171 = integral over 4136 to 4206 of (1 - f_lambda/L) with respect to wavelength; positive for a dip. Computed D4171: -1.0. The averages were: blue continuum 75.1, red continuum 80.8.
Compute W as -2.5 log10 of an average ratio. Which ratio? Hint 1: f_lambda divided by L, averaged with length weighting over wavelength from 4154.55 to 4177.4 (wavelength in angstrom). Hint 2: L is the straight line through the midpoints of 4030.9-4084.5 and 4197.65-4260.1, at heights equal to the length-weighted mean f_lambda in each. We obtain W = -0.01 mag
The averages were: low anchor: 78.4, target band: 80.9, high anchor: 81.6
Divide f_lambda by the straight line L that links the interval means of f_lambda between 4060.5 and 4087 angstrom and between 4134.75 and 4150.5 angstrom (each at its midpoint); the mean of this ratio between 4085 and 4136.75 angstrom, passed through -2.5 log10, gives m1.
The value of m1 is 0.04 mag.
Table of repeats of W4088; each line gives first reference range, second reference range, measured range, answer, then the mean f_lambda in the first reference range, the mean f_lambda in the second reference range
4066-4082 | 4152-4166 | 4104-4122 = 0.16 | 78.6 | 79.8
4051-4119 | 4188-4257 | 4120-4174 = -1.25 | 78.9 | 80.5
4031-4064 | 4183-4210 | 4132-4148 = -1.89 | 78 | 75.6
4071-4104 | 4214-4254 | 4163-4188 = 1.06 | 78.4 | 81.9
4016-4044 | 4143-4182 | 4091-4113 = 1.02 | 79.9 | 79.2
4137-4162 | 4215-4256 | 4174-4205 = 2.12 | 81.8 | 82.3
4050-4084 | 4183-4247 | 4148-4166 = -0.10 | 78.6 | 78.9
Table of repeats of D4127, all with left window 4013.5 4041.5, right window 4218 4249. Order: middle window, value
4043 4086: 0.03 mag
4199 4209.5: 0.08 mag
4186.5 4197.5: 0.06 mag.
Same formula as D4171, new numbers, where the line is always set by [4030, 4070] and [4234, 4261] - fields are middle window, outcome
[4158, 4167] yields 0.1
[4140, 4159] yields 0.7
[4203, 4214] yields 1.1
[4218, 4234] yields 1.6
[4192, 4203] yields 0.9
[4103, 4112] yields 0.5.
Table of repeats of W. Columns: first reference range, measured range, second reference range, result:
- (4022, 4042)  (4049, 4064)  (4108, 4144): 0.03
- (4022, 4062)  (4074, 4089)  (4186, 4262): -0.05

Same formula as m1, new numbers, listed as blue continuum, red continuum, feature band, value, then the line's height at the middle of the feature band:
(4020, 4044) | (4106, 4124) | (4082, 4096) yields -0.095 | 79.9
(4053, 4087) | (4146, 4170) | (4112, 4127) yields -0.017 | 79.8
